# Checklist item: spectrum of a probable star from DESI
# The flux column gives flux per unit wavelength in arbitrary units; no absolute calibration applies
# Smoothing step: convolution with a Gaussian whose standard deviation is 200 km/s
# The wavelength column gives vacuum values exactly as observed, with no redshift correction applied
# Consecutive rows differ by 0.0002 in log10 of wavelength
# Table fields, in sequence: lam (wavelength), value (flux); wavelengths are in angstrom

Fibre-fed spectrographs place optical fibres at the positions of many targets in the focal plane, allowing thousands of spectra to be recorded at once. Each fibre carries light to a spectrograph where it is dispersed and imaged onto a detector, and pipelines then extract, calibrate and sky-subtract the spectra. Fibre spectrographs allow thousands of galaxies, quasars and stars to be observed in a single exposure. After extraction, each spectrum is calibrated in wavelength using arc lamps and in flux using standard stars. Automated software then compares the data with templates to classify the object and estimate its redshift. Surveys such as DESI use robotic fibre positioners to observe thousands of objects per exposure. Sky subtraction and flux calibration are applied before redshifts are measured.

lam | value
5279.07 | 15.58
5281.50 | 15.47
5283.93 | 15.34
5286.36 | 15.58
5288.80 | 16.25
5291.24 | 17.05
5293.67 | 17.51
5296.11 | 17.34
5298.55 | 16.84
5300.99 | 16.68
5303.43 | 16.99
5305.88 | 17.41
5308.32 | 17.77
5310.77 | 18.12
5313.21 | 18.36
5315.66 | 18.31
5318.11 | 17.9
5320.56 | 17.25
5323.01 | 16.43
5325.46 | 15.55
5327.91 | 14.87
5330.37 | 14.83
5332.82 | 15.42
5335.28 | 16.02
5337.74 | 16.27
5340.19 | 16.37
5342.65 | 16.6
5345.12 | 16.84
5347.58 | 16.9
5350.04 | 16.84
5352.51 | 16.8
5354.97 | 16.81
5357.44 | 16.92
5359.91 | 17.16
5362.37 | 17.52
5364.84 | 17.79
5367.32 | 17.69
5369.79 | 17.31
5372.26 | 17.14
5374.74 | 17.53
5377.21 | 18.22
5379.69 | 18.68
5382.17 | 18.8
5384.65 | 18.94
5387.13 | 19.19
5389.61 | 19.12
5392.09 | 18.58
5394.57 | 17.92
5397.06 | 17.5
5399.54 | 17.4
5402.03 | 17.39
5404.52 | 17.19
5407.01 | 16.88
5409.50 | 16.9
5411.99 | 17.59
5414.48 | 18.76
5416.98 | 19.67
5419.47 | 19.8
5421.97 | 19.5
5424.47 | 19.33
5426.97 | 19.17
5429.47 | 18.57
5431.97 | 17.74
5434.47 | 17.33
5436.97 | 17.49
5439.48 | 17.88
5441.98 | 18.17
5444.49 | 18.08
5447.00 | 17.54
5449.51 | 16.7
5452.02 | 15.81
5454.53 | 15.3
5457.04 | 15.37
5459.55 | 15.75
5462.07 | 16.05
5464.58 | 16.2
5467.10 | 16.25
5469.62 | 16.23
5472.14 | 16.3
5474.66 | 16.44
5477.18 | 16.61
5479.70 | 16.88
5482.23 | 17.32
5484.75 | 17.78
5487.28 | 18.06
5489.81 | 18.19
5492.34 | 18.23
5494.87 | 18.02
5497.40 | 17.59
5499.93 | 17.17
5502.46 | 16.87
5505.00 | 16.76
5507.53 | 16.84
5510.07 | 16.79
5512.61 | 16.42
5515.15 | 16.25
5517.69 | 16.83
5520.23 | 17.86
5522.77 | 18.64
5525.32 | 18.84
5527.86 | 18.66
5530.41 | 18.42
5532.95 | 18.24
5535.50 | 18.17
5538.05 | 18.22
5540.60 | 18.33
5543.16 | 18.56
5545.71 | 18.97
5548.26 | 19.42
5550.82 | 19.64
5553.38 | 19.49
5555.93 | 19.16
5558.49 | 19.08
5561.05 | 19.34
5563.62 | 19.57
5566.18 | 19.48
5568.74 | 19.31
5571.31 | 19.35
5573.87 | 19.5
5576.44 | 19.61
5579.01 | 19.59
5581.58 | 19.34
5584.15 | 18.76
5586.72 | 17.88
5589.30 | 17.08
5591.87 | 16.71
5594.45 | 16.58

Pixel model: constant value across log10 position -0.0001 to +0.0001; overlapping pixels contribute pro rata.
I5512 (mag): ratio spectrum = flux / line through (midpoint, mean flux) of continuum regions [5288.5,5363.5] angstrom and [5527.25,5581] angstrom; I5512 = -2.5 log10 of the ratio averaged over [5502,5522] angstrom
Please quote 0.11 mag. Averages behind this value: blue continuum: 16.8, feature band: 16.9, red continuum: 19.1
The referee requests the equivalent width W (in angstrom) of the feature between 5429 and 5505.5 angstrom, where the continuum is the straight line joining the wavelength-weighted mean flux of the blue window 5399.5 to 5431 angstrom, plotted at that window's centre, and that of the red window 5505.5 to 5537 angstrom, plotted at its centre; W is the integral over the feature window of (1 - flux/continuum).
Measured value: 4.09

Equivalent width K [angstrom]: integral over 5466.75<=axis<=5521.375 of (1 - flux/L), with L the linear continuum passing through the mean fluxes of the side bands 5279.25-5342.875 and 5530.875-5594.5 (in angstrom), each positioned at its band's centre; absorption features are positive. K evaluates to 3.37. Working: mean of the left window 16.6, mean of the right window 18.8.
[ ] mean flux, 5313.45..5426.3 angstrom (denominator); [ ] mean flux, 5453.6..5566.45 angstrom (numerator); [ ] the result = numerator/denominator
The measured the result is 1.0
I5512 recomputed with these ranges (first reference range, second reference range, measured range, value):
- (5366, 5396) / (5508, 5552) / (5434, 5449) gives 0.03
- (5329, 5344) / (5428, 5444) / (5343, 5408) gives -0.06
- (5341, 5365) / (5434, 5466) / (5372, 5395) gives -0.10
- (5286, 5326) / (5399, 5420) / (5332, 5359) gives 0.06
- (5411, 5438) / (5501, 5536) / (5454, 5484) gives 0.12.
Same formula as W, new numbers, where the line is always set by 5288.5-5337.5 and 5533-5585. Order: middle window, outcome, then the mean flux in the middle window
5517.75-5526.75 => 0.3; 18.2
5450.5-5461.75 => 1.6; 15.6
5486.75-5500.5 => 0.5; 17.9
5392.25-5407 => 0.1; 17.5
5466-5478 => 1.3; 16.4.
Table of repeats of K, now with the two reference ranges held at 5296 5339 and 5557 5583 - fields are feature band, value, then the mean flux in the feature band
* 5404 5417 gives 0.0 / 17.7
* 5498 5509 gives 1.0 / 17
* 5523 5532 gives 0.2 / 18.6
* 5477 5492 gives 0.8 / 17.6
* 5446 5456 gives 1.0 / 16.3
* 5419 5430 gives -0.9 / 19.3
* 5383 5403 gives -0.8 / 18.3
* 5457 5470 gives 1.6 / 16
